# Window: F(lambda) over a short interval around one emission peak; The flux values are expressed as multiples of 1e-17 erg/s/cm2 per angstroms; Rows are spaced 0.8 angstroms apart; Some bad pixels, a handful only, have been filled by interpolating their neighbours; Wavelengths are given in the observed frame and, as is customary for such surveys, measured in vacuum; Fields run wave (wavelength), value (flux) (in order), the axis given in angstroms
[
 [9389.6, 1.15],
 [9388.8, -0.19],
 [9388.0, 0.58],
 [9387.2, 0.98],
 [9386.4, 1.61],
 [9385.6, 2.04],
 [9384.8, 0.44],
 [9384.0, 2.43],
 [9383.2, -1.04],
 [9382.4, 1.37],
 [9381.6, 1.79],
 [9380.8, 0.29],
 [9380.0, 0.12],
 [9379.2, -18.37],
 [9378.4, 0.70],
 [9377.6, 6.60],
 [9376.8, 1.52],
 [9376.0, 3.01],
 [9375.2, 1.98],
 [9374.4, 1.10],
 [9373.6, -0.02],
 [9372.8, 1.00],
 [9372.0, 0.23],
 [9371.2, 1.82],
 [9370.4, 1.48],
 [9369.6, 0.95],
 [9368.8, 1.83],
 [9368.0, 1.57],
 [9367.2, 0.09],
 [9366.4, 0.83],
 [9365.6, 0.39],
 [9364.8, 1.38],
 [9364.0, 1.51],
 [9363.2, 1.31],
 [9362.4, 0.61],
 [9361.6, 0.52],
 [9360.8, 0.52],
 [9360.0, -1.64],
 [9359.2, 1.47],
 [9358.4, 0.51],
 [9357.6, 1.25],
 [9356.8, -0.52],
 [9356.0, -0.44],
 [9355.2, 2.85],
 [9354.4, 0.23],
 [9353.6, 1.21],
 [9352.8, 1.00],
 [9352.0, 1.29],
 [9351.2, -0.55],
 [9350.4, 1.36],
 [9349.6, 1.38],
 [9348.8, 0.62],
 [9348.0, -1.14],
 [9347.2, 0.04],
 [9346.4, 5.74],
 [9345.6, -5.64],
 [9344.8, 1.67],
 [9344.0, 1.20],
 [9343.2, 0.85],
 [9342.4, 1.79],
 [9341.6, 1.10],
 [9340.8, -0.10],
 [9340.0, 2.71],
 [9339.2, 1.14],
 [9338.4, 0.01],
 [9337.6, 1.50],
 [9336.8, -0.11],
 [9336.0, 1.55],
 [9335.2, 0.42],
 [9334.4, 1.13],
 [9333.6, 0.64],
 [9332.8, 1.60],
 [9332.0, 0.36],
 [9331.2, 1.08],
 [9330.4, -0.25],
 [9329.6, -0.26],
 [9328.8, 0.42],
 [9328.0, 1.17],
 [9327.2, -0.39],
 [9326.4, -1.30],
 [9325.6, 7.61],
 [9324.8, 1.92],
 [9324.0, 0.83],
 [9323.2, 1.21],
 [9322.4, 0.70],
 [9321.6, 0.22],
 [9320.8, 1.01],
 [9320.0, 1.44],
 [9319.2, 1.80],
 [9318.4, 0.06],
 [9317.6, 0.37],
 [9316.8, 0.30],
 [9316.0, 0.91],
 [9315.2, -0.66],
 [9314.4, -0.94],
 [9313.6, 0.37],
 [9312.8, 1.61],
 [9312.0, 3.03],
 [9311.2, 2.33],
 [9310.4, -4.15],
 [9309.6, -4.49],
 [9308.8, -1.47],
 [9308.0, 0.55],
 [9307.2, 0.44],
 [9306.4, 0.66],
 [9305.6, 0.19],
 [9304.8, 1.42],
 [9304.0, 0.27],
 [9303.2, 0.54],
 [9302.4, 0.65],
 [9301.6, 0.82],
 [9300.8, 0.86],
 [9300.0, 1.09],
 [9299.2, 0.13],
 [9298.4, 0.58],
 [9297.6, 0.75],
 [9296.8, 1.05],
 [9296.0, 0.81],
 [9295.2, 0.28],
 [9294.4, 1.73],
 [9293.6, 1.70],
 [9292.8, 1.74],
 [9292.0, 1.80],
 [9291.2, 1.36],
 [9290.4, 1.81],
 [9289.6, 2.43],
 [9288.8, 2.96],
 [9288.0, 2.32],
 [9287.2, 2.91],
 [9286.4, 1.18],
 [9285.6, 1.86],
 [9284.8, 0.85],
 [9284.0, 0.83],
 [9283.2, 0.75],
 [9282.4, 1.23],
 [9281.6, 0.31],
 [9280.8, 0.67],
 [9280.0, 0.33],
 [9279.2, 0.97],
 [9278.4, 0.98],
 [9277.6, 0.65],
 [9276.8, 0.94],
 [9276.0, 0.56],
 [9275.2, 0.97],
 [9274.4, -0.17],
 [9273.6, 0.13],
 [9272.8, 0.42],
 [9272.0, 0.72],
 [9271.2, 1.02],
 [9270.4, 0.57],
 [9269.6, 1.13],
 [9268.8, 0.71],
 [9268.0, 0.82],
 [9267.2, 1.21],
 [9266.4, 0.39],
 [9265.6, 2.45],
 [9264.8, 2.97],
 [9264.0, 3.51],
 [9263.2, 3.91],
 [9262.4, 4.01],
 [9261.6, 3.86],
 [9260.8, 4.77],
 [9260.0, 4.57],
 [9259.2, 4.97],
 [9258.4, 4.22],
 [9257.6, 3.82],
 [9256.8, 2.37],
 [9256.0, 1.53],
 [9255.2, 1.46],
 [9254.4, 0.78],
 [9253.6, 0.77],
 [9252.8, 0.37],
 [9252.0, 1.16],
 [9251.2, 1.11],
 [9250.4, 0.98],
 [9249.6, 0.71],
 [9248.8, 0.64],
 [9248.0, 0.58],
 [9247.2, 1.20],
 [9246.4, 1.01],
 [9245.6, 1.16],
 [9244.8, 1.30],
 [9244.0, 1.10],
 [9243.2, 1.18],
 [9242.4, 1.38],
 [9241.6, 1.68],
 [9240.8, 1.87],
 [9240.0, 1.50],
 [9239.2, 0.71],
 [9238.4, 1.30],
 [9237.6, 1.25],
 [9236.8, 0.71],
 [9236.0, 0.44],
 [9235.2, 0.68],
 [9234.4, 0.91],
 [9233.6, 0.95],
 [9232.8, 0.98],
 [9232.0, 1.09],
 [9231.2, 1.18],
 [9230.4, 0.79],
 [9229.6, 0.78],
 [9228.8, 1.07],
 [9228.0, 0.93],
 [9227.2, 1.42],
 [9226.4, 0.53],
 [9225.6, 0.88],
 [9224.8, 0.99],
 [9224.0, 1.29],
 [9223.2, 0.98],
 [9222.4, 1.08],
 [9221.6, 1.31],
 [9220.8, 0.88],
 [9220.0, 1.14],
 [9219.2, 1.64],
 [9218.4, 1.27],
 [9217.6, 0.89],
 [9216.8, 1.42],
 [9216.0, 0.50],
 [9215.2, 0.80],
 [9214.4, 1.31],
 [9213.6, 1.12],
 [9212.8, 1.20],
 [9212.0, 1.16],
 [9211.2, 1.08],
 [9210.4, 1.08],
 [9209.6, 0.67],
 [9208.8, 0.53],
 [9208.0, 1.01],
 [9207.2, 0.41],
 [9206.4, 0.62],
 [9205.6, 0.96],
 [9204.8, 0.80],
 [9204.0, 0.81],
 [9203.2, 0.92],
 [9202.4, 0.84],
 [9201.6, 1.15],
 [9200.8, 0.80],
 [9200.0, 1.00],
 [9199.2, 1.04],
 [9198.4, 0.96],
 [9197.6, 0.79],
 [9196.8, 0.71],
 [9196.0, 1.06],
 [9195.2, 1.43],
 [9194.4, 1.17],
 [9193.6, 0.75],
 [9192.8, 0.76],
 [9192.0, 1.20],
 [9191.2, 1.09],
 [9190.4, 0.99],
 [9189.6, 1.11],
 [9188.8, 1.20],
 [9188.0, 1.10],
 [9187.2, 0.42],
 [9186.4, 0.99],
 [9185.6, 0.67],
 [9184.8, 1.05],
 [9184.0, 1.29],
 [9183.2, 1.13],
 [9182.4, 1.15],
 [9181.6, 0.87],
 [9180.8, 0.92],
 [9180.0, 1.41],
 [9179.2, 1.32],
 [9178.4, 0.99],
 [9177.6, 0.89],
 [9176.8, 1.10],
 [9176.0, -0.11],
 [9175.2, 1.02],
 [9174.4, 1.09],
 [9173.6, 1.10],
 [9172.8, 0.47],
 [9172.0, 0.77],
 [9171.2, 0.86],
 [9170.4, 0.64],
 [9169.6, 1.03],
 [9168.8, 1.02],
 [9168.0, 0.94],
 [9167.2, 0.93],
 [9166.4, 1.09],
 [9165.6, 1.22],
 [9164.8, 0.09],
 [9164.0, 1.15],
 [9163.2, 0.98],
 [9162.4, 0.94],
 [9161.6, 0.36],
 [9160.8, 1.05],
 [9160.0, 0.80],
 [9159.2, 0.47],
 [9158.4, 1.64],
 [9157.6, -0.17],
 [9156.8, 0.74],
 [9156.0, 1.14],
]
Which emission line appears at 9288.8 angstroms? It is [N II]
